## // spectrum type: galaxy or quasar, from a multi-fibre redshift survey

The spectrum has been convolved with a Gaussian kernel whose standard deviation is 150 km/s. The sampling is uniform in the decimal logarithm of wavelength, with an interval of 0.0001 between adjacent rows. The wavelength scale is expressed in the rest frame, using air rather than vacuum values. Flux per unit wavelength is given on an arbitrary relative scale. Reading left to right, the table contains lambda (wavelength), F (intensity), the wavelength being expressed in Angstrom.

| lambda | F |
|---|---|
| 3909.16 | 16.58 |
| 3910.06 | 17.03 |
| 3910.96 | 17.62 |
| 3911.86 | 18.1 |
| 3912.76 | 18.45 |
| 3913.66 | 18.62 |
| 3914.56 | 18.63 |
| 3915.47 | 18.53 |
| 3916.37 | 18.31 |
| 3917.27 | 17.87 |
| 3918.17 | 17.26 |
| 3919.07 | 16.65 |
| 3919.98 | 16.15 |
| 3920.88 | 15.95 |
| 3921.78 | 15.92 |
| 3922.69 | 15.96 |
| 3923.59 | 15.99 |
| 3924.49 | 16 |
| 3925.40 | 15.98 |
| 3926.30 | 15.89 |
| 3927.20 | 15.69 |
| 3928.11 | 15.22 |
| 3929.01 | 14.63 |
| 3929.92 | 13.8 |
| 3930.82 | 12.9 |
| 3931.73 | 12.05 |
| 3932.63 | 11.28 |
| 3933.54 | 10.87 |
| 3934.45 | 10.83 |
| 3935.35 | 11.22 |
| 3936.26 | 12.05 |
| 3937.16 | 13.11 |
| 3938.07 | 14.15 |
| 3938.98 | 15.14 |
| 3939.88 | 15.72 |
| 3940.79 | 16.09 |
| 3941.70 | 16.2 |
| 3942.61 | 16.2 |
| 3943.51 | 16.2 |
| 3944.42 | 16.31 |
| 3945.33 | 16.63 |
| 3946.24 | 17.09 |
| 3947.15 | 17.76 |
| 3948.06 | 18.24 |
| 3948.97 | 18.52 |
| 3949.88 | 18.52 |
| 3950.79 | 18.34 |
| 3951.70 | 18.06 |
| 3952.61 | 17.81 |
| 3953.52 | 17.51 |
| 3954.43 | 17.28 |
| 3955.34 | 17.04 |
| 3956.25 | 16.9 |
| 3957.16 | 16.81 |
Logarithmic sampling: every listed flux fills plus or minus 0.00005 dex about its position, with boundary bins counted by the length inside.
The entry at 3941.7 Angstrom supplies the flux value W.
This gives 16.2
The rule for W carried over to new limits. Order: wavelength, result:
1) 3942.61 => 16.2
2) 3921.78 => 15.92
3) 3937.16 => 13.11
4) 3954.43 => 17.28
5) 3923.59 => 15.99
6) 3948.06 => 18.24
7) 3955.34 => 17.04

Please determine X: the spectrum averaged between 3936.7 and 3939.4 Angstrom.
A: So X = 14.1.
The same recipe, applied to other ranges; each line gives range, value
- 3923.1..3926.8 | 16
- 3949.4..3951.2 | 18.4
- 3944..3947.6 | 16.9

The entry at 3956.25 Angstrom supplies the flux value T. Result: 16.9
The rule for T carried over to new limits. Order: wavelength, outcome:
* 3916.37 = 18.31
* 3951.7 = 18.06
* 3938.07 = 14.15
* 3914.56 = 18.63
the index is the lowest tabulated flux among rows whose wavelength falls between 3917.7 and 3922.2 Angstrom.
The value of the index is 15.92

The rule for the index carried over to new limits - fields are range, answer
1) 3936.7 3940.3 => 13.11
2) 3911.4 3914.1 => 18.1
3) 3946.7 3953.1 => 17.76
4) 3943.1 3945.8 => 16.2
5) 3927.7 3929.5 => 14.63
